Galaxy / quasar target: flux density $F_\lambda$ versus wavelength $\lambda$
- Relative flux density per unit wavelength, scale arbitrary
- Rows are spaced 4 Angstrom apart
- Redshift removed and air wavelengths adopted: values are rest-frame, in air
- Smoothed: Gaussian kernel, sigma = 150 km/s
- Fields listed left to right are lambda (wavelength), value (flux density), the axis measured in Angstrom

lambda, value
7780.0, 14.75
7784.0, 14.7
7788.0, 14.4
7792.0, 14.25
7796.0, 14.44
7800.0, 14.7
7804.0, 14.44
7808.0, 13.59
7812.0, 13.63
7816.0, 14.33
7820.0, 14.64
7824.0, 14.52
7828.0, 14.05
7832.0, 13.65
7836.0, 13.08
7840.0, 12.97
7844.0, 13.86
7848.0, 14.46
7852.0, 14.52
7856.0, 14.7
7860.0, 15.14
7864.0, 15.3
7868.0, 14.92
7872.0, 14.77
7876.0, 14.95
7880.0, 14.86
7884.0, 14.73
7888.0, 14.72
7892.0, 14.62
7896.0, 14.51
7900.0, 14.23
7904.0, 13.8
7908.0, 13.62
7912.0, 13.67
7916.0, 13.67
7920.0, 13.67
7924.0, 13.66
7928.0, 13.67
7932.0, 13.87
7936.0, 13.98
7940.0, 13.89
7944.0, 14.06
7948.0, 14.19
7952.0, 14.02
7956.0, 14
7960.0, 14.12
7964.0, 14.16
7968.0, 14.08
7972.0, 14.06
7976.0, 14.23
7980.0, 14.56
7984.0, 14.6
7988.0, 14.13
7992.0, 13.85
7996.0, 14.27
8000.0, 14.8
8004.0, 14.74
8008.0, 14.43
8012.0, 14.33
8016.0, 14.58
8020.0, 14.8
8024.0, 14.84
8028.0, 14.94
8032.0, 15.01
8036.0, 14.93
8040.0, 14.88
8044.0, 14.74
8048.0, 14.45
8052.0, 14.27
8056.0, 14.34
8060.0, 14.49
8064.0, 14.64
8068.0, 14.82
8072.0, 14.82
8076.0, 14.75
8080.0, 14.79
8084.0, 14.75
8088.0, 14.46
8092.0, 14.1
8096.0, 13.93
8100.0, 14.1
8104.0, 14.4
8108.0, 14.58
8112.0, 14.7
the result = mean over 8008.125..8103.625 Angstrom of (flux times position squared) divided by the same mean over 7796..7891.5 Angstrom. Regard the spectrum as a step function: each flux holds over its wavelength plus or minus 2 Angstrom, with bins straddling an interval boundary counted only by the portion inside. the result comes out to 1.1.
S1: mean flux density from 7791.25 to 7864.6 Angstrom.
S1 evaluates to 14.2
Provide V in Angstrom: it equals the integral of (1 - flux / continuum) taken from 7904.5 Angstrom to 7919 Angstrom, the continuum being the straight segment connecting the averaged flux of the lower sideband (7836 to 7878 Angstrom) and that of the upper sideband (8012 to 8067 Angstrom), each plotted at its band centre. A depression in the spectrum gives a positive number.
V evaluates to 0.87 Angstrom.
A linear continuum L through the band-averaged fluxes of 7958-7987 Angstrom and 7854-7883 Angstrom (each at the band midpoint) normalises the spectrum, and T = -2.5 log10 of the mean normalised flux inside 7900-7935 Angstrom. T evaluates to 0.07 mag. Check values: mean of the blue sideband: 14.9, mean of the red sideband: 14.3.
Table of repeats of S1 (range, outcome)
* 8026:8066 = 14.7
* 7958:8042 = 14.5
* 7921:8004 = 14.1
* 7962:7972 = 14.1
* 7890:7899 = 14.5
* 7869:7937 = 14.2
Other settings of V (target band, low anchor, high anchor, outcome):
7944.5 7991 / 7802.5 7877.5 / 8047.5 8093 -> 0.84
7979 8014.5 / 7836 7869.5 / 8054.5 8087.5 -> 0.40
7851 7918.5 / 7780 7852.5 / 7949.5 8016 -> -1.49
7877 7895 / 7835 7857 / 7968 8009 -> -0.87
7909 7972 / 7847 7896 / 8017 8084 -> 3.65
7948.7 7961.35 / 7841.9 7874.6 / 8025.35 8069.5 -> 0.55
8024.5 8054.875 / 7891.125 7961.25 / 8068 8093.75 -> -0.61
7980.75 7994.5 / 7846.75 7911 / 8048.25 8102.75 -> 0.29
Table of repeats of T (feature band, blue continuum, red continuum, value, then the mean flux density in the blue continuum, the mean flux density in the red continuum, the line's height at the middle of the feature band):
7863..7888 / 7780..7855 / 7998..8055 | -0.04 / 14.1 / 14.7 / 14.3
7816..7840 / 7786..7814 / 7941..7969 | 0.02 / 14.2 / 14.1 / 14.2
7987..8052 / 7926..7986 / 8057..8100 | -0.02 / 14.1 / 14.5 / 14.3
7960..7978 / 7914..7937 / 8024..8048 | 0.00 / 13.7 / 14.9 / 14.2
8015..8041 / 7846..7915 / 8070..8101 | -0.03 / 14.5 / 14.5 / 14.5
